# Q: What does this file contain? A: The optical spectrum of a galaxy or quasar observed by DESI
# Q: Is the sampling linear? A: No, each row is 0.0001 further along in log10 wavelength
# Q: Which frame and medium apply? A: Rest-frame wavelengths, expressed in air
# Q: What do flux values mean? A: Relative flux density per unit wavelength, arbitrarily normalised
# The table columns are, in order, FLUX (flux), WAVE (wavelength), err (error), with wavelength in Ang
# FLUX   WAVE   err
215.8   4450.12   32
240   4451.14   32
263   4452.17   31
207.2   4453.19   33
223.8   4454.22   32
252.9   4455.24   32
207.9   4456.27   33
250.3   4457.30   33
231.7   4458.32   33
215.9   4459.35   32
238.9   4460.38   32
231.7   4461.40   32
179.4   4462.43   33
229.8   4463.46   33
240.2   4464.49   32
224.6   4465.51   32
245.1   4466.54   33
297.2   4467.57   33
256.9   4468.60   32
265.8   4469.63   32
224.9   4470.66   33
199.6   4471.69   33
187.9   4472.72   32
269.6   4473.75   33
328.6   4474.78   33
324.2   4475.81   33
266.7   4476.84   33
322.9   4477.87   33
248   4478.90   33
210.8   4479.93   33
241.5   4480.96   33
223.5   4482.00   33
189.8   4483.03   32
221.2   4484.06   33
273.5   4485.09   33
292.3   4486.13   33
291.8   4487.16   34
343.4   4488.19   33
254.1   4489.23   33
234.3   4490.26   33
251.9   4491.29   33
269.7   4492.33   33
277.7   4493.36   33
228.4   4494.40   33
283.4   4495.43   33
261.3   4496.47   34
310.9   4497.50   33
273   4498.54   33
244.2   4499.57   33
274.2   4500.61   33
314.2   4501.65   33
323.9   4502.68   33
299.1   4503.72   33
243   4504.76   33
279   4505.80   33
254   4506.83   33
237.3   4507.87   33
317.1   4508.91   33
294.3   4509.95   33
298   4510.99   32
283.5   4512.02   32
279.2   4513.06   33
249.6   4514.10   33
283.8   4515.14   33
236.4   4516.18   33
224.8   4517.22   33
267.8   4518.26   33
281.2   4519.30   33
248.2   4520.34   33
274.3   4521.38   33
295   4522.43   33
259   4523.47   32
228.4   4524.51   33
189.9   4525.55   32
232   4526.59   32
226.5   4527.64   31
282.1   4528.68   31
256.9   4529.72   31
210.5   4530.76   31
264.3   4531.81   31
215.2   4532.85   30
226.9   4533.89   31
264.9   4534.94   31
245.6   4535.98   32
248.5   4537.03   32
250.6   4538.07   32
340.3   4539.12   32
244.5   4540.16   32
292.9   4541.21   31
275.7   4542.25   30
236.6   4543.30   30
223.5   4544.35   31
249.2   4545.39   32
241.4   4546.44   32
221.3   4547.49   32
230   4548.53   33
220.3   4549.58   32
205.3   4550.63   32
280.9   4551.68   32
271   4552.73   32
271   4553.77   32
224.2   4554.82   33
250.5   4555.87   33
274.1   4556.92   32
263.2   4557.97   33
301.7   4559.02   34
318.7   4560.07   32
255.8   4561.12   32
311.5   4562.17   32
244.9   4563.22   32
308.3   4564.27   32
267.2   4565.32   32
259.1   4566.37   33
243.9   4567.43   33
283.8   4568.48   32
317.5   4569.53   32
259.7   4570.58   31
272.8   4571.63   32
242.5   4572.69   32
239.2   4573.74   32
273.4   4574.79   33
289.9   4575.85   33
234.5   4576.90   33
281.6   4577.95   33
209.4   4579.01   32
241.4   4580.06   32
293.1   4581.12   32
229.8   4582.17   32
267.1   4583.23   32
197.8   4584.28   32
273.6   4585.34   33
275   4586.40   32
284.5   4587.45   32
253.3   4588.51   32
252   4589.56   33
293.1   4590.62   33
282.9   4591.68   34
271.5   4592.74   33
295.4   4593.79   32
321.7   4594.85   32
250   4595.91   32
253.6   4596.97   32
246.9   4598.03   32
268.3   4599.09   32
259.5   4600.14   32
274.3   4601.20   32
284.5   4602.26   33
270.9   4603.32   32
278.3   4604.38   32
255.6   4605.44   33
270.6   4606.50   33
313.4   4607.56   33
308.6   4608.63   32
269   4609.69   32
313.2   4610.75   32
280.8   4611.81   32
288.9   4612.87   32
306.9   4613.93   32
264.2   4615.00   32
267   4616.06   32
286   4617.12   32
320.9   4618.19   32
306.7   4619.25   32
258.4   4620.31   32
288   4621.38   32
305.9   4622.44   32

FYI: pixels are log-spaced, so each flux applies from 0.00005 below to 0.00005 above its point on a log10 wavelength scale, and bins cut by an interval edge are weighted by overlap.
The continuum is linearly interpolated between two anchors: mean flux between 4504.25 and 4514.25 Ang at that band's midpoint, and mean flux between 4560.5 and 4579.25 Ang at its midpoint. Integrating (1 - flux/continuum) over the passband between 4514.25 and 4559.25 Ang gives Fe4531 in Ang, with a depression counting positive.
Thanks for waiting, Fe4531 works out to 3.3 Ang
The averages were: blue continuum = 275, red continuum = 268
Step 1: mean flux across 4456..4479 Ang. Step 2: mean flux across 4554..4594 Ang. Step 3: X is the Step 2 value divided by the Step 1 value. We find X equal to 1.1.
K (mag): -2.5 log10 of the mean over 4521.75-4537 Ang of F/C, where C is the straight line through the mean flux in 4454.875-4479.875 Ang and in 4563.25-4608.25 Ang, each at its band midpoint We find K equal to 0.06 mag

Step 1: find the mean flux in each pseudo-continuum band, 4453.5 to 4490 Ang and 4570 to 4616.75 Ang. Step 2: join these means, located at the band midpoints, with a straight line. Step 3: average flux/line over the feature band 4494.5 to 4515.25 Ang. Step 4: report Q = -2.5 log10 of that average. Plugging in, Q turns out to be -0.10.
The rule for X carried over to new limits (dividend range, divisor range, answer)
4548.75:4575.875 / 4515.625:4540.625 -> 1.06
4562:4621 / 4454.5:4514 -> 1.05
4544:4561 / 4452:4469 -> 1.08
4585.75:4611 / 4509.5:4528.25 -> 1.07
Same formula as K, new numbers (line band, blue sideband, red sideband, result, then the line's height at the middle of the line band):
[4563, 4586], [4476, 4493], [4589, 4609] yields 0.048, 273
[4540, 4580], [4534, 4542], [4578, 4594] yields 0.018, 265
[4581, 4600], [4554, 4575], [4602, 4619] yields 0.052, 280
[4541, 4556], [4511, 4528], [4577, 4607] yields 0.060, 259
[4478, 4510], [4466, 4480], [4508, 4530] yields -0.020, 262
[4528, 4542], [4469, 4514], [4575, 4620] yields 0.052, 270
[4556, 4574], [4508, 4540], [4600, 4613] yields -0.015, 271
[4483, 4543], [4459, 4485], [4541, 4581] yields -0.055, 252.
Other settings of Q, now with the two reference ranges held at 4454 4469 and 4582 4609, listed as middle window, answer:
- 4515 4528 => 0.01 mag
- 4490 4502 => -0.10 mag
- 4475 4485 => -0.06 mag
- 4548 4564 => -0.01 mag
